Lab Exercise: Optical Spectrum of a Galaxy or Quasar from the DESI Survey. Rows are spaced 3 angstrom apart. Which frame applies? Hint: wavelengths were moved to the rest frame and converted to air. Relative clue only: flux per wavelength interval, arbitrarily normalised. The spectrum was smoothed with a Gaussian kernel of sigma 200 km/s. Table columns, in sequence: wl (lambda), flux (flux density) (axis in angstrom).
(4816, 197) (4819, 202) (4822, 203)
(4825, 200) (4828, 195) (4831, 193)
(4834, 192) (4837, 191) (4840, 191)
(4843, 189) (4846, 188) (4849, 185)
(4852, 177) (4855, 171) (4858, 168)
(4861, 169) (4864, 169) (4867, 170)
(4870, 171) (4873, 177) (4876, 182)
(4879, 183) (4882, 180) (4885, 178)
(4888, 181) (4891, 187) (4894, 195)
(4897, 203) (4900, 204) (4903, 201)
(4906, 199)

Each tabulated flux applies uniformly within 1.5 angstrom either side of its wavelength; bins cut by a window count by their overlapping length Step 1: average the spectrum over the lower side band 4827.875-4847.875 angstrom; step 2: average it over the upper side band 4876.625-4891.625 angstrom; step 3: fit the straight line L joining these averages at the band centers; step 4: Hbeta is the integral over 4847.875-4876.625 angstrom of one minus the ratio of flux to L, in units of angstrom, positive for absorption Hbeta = 1.9 angstrom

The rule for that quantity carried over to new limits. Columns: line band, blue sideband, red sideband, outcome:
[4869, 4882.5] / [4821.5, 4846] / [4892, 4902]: 1.30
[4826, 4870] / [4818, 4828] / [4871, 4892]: 2.39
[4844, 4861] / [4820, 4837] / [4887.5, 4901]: 1.59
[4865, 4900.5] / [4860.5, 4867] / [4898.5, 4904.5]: 0.48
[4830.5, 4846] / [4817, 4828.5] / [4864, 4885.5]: 0.20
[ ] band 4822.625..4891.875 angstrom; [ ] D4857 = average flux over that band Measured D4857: 182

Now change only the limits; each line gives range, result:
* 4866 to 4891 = 178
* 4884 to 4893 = 183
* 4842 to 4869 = 176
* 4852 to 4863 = 170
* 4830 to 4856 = 186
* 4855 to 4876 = 172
